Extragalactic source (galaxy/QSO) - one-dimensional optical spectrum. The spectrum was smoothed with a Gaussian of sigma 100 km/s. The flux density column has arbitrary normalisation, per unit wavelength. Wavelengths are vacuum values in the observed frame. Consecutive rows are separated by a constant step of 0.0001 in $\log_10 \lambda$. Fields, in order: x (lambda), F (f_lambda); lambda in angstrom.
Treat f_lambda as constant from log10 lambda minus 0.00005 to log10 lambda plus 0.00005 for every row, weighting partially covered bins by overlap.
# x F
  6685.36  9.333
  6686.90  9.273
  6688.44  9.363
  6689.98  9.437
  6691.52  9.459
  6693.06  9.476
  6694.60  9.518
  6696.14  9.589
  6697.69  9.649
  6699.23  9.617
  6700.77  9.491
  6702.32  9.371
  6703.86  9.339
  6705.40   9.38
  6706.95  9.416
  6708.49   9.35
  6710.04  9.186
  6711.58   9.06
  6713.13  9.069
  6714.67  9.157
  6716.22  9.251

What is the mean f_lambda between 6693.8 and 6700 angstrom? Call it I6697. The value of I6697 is 9.59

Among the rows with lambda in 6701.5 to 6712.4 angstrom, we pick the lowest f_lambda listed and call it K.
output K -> 9.06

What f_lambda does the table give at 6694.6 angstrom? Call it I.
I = 9.518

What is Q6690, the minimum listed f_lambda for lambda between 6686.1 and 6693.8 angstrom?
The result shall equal 9.273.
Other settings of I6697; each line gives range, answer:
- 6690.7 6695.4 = 9.49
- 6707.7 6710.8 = 9.27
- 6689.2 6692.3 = 9.45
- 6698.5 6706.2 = 9.44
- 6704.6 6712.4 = 9.28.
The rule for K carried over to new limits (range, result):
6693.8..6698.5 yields 9.518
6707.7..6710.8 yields 9.186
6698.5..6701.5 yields 9.491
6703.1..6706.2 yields 9.339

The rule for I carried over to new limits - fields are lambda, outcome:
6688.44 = 9.363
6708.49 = 9.35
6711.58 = 9.06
